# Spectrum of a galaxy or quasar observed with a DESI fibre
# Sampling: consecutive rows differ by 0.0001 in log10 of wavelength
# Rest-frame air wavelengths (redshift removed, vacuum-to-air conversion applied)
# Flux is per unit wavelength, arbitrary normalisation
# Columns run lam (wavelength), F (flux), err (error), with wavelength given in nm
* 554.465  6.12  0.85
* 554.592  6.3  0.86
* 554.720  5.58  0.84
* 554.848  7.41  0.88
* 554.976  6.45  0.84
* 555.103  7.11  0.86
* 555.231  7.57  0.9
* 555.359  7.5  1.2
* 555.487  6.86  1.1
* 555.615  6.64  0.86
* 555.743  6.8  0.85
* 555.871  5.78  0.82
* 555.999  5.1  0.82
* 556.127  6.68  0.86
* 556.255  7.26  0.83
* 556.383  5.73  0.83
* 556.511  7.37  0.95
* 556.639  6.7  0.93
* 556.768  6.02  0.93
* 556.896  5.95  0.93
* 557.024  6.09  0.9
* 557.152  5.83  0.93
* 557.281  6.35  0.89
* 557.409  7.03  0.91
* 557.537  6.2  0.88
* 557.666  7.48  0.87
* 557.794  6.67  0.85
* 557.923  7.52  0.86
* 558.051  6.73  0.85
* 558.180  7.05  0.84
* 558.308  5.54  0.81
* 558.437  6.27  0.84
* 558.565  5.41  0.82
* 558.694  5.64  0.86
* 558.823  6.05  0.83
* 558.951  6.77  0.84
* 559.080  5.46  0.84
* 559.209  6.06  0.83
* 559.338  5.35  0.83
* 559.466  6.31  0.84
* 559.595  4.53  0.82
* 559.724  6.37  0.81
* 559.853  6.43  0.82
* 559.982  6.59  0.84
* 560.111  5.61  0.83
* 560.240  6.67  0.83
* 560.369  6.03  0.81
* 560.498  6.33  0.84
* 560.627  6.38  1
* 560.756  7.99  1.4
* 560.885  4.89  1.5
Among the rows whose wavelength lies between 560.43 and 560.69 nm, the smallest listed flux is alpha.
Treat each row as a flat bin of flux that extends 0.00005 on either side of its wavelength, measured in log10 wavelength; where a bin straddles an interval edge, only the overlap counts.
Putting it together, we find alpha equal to 6.33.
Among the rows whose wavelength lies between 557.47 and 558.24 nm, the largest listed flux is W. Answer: 7.52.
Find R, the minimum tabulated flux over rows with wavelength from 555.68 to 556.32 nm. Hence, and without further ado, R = 5.1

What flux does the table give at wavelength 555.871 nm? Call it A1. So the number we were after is 5.78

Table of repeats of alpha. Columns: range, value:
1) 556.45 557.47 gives 5.83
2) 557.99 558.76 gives 5.41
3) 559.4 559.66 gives 4.53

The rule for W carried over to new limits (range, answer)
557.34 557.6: 7.03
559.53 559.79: 6.37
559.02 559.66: 6.31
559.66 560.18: 6.59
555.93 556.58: 7.37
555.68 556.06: 6.8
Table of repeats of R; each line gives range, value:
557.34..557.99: 6.2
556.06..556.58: 5.73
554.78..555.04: 6.45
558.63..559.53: 5.35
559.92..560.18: 5.61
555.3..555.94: 5.78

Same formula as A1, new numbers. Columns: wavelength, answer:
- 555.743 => 6.8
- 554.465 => 6.12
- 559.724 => 6.37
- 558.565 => 5.41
